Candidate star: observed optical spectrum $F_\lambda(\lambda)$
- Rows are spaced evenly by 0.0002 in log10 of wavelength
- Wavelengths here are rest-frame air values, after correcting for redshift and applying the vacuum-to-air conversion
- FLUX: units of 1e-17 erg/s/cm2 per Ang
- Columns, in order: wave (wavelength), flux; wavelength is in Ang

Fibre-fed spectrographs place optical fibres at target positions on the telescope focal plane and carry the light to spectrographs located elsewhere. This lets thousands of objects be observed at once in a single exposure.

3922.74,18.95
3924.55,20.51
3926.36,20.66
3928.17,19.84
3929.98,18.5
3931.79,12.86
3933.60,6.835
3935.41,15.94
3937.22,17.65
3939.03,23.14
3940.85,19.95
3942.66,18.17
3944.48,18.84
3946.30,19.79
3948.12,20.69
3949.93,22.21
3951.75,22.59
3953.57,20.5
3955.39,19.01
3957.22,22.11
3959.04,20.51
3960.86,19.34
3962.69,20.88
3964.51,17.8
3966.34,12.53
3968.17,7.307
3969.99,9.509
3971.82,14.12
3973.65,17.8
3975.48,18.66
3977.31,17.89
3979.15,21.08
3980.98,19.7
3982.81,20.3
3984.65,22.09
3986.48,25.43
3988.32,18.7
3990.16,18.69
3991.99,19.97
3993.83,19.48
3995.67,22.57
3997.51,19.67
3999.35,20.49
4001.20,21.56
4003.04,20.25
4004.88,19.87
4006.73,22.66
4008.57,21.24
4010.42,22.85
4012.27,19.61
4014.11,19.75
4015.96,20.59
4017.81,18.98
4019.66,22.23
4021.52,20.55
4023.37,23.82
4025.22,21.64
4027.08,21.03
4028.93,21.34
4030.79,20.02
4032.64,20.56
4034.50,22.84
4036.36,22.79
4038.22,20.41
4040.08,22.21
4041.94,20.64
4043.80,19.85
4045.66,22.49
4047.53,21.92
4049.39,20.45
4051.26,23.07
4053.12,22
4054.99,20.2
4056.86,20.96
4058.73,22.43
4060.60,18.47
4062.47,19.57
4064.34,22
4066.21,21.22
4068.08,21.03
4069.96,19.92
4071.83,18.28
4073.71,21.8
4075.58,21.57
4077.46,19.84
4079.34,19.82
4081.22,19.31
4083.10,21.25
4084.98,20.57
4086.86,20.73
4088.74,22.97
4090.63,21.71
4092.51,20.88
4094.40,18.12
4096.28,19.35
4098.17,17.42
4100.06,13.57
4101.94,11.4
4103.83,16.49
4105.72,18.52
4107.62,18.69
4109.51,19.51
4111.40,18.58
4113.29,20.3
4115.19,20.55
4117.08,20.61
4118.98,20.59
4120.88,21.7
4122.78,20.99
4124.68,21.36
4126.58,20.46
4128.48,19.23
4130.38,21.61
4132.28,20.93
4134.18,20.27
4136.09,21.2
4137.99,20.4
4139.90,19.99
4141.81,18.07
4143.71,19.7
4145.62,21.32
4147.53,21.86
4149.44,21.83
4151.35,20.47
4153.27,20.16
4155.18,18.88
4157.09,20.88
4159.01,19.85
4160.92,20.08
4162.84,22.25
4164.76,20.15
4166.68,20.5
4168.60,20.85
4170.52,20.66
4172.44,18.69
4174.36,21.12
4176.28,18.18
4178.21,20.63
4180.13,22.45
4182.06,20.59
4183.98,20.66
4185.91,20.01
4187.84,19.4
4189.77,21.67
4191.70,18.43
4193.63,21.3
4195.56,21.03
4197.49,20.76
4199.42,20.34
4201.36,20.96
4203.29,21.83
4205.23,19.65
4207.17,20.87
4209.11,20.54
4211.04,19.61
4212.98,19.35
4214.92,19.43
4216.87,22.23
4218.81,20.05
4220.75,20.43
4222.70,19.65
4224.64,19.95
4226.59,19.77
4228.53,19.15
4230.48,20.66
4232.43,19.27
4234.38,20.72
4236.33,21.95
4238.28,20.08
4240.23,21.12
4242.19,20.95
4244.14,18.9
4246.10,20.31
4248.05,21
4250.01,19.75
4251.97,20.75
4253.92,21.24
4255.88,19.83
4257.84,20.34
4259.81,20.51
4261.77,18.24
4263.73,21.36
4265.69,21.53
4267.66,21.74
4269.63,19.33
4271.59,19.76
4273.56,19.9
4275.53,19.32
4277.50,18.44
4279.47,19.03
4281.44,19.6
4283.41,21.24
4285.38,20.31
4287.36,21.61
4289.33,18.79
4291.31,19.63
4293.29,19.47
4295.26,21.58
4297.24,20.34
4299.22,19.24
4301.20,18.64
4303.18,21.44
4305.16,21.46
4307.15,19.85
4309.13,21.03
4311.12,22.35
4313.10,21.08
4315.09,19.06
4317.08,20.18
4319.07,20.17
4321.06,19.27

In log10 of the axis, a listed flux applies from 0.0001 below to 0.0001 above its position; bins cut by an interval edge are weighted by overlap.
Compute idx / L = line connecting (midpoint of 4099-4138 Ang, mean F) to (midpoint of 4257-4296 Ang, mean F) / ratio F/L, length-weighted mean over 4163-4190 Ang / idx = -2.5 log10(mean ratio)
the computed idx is -0.04 mag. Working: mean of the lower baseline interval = 19.4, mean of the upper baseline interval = 20.1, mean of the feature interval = 20.4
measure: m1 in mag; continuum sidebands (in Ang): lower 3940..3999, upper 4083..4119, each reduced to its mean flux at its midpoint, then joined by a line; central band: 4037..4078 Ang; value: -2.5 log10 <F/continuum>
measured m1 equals -0.11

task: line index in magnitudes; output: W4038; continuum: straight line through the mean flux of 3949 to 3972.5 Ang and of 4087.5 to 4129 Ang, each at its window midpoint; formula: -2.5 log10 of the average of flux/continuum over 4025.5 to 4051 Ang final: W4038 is -0.16 mag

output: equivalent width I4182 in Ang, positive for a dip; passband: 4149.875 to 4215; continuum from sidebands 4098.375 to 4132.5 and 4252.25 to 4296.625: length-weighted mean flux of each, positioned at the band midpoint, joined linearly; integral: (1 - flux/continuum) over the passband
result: -2.8 Ang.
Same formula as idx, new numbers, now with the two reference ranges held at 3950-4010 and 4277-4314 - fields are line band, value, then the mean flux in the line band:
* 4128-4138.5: -0.049 mag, 20.7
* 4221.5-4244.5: -0.007 mag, 20.2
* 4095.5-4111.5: 0.161 mag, 17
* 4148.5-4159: -0.029 mag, 20.4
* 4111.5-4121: -0.041 mag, 20.5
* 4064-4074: -0.054 mag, 20.6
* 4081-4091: -0.083 mag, 21.2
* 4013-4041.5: -0.096 mag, 21.2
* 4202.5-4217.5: -0.019 mag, 20.4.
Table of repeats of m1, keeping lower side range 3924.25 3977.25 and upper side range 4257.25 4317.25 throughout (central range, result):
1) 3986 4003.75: -0.14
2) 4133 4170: -0.07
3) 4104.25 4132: -0.06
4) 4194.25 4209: -0.06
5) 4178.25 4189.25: -0.06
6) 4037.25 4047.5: -0.15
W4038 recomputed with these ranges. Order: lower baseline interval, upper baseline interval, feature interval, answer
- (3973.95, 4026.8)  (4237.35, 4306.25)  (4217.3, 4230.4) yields 0.02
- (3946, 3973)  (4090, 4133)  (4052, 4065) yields -0.11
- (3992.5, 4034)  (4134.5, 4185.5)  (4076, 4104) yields 0.09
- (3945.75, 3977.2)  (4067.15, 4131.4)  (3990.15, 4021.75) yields -0.12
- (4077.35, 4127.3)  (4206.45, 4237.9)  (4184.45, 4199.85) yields -0.02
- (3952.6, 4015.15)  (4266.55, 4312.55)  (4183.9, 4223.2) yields -0.03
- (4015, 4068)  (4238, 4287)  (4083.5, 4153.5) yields 0.06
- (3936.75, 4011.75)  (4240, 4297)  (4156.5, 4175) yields -0.03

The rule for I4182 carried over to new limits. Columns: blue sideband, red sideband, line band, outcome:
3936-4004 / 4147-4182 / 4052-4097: -1.57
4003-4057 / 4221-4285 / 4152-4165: 0.18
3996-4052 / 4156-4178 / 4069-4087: 0.48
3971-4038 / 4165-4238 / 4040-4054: -0.68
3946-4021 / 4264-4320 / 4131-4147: -0.33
